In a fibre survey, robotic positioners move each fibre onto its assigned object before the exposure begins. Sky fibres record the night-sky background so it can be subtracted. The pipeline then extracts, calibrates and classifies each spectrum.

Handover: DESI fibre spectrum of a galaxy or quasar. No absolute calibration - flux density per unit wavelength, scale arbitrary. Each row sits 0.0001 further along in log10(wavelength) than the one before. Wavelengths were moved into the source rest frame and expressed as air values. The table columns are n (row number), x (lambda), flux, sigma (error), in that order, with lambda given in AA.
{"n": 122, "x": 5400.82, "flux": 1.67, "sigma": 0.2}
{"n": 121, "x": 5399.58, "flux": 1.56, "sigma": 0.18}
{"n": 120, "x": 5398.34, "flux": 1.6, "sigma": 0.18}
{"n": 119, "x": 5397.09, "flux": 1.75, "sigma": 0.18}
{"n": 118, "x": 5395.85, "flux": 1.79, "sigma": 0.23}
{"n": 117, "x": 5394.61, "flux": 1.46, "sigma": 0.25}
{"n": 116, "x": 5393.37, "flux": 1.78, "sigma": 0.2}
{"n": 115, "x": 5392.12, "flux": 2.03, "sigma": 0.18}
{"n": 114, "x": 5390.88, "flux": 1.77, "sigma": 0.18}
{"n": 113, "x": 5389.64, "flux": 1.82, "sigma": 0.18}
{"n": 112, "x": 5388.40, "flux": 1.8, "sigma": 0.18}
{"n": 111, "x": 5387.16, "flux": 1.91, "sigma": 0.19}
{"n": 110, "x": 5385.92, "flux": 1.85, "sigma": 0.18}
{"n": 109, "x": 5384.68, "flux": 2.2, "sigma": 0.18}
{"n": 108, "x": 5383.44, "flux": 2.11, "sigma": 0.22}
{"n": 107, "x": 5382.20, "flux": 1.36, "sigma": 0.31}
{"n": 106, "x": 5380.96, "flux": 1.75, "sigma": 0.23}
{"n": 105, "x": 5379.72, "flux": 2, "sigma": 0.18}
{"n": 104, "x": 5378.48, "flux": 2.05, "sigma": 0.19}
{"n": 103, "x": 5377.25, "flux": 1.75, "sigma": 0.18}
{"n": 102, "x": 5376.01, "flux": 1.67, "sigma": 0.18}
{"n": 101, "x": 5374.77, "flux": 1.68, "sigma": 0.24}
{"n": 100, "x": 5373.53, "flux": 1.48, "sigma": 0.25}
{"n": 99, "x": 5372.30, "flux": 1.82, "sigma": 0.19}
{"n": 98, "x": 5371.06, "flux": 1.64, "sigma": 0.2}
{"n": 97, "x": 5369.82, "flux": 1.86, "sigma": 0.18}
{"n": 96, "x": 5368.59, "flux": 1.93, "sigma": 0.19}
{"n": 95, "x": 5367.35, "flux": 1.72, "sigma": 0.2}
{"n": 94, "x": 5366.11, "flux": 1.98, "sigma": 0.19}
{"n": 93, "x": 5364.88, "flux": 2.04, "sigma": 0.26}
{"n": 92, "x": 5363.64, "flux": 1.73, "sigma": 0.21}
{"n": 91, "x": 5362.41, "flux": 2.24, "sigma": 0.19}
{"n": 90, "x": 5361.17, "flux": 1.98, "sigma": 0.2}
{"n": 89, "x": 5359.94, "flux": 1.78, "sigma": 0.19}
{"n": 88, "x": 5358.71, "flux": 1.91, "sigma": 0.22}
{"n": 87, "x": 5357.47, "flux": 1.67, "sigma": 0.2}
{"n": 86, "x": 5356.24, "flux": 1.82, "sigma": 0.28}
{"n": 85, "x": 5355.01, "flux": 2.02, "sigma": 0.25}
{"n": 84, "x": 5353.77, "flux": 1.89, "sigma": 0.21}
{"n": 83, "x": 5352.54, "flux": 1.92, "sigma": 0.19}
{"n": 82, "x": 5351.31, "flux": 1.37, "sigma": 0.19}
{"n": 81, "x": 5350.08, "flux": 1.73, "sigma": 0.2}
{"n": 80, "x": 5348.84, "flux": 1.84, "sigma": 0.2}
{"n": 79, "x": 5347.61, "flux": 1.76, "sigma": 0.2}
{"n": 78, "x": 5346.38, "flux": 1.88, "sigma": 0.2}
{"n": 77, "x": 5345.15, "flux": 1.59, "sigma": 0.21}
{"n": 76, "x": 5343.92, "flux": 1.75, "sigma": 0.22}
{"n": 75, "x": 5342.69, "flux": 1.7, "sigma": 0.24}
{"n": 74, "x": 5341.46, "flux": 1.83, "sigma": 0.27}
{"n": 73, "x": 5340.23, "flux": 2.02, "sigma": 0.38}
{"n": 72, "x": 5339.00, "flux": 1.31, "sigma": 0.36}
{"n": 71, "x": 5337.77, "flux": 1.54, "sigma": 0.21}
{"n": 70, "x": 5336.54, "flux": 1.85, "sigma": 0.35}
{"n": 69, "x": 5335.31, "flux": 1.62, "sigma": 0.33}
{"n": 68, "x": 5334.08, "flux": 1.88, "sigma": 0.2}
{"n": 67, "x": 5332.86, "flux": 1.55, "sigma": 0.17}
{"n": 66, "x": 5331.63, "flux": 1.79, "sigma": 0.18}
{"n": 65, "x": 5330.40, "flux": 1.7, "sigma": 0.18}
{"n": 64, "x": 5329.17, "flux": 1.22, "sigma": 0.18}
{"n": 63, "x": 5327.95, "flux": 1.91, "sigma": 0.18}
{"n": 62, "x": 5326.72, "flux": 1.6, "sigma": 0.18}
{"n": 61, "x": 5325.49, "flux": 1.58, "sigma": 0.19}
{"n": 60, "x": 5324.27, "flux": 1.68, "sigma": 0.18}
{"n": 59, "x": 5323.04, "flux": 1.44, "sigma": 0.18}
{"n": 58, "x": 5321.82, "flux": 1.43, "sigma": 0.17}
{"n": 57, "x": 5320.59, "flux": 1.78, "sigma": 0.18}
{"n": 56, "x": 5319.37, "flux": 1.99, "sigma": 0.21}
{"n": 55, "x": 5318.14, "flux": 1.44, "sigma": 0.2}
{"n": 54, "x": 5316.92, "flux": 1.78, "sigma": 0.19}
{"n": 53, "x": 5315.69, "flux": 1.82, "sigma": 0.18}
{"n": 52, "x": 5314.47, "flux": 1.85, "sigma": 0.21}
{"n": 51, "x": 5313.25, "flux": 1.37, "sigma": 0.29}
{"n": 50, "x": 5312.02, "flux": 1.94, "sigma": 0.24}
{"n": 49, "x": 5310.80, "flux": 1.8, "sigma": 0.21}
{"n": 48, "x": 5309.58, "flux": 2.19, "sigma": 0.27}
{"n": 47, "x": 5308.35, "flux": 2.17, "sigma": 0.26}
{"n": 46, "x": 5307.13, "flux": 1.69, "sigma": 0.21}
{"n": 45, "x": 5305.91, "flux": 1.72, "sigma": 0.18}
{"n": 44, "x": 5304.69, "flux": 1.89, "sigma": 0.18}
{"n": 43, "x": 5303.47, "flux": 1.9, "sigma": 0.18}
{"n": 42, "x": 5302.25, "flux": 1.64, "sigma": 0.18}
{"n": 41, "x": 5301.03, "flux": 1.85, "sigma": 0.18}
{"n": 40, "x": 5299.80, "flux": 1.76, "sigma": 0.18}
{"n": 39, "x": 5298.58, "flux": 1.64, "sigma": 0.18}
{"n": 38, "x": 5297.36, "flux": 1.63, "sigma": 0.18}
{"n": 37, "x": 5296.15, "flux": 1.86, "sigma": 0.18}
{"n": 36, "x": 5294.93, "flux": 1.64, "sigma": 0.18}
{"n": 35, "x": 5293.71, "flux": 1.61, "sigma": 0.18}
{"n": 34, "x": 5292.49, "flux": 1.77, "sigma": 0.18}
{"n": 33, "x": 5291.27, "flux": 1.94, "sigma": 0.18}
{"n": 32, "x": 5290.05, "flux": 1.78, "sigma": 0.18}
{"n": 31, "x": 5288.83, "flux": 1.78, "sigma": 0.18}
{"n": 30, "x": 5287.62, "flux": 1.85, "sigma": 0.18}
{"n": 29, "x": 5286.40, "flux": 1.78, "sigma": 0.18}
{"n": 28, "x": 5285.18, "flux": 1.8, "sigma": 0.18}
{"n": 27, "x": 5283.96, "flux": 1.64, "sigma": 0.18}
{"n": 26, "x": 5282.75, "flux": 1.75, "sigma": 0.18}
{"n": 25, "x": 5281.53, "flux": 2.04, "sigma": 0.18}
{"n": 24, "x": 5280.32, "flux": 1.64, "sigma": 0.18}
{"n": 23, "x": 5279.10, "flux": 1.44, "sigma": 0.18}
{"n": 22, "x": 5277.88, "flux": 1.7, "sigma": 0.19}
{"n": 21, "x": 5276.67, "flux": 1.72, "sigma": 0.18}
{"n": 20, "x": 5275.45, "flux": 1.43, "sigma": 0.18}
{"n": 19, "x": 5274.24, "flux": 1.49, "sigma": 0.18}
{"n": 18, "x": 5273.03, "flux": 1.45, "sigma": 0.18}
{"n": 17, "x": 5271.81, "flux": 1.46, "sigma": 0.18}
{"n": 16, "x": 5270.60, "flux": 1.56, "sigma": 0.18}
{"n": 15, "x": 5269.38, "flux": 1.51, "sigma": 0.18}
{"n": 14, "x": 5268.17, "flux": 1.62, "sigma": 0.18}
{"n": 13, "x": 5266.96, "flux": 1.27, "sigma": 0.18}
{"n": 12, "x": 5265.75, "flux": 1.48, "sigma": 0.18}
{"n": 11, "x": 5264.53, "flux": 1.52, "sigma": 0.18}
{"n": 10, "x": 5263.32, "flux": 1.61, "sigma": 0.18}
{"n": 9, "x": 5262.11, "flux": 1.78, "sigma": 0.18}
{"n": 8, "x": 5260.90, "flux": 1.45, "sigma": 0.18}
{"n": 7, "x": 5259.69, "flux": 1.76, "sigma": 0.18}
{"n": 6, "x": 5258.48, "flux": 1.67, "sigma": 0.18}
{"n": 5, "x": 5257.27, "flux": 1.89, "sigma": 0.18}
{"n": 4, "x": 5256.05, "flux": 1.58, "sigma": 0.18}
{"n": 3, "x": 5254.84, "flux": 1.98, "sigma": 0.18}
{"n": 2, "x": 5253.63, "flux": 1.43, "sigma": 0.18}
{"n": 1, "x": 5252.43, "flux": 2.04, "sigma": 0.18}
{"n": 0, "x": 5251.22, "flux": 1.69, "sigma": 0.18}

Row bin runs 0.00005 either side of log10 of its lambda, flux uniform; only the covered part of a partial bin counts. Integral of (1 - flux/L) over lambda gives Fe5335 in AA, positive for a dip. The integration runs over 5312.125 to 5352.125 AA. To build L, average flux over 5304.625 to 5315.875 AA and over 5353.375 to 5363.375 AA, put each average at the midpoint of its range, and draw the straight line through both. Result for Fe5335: 4.1 AA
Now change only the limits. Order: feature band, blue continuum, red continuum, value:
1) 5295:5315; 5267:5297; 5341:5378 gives -1.09 AA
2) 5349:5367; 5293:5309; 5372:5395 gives -0.64 AA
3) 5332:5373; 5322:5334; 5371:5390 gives -2.06 AA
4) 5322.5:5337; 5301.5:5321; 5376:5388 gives 1.41 AA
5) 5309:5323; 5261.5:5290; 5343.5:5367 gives -0.14 AA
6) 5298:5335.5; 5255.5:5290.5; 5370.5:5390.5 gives -0.59 AA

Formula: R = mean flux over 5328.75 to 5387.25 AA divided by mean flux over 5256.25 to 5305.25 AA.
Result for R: 1.07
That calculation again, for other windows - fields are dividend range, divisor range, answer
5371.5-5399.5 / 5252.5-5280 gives 1.12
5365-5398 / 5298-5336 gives 1.05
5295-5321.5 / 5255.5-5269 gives 1.12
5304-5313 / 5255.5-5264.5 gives 1.13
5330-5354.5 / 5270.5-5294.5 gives 1.03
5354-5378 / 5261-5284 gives 1.16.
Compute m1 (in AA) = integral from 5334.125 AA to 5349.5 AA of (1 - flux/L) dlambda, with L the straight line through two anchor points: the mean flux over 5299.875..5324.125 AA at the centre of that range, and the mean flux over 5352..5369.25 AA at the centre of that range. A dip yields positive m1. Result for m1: 1.0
